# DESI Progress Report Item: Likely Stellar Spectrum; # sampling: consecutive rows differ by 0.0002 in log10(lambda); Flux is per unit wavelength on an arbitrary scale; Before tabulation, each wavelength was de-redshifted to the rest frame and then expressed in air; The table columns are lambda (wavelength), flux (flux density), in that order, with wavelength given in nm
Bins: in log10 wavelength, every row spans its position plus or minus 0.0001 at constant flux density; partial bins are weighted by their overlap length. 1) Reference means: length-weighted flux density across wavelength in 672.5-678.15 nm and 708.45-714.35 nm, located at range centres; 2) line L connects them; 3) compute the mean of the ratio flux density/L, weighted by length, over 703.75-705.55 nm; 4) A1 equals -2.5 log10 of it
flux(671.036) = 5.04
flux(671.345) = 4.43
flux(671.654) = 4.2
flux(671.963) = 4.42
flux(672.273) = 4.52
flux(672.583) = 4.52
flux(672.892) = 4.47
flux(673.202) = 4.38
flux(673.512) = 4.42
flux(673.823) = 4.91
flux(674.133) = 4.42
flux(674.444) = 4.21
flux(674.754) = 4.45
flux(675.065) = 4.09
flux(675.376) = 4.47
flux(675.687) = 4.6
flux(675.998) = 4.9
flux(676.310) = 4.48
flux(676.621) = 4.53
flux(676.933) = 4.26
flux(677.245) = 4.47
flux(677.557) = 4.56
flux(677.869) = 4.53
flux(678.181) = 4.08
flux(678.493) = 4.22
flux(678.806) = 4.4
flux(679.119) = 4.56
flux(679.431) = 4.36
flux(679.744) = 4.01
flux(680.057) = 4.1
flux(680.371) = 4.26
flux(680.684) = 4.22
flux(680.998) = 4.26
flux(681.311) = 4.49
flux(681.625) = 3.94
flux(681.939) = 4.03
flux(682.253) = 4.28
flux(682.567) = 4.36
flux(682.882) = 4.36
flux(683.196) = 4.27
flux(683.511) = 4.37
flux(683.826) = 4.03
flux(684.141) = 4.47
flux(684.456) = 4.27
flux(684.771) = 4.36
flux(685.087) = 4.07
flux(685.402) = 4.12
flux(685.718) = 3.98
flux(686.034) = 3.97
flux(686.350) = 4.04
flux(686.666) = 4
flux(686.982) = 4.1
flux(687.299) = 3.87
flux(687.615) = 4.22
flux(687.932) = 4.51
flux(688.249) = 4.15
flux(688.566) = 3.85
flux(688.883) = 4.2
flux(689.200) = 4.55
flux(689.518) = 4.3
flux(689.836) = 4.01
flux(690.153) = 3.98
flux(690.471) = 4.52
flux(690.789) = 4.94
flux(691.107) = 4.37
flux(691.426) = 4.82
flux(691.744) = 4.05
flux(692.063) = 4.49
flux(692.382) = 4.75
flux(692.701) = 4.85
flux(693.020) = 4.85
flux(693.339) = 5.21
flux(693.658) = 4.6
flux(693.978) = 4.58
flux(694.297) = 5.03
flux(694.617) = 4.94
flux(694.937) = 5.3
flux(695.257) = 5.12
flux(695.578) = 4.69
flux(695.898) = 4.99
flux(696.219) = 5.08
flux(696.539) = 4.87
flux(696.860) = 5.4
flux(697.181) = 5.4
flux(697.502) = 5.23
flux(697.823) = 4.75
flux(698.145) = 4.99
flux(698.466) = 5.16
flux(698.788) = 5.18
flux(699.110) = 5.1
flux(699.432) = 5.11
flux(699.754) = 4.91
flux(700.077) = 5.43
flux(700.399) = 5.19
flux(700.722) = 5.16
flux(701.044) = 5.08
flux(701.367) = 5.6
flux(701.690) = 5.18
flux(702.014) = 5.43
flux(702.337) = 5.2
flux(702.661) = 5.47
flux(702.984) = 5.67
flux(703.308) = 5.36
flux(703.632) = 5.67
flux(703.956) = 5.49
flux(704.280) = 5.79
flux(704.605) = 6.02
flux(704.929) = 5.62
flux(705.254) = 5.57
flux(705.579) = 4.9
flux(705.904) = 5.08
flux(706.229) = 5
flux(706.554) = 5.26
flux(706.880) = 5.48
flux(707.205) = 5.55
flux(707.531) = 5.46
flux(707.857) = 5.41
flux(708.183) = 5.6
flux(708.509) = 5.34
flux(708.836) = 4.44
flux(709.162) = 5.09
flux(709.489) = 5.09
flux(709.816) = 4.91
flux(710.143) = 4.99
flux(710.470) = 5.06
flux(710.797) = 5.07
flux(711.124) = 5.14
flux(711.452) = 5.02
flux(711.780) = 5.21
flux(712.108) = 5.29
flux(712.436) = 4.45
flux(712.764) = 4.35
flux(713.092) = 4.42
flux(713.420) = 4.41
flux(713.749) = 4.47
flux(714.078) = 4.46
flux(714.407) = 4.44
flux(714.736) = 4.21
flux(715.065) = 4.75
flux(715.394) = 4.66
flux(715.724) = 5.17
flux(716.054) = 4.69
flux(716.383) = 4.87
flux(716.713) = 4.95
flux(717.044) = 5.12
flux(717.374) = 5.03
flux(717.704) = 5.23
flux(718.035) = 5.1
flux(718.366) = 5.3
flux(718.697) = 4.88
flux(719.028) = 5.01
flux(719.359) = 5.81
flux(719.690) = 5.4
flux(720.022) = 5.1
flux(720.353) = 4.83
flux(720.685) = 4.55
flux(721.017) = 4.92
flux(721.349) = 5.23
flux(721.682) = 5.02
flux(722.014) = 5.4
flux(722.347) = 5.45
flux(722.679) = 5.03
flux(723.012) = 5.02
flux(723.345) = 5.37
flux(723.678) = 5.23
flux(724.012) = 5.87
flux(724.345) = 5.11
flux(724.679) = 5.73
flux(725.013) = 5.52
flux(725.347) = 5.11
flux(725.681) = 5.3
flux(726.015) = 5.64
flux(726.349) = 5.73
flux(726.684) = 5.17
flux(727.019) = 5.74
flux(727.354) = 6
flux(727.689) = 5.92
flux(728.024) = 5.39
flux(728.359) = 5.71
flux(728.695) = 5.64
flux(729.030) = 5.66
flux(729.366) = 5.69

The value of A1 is -0.18 mag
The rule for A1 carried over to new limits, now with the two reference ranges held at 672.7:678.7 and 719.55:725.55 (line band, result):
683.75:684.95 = 0.07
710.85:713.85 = 0.06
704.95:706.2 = -0.06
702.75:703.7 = -0.14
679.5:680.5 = 0.09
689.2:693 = 0.05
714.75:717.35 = 0.06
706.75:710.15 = -0.05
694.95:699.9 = -0.06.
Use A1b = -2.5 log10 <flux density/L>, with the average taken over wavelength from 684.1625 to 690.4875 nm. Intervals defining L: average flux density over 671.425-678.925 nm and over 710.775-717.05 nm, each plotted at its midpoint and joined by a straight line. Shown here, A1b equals 0.10 mag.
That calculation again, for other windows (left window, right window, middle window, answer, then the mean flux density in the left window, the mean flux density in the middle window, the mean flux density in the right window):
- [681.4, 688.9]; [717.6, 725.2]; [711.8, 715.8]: 0.090 mag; 4.16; 4.6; 5.22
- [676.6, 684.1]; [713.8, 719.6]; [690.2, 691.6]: -0.031 mag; 4.29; 4.6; 4.92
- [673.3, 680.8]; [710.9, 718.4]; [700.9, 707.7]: -0.157 mag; 4.4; 5.42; 4.81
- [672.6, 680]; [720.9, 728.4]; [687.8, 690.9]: 0.097 mag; 4.42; 4.29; 5.42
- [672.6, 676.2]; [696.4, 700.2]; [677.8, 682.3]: 0.096 mag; 4.49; 4.24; 5.13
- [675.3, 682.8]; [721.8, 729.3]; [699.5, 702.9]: -0.081 mag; 4.35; 5.27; 5.49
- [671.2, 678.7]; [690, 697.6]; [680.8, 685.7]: 0.092 mag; 4.44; 4.24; 4.83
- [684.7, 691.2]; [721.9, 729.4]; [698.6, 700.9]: -0.123 mag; 4.19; 5.15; 5.49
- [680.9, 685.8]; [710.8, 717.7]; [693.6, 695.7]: -0.112 mag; 4.23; 4.91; 4.77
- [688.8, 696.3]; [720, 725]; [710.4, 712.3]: -0.025 mag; 4.68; 5.12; 5.2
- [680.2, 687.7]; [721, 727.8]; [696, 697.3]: -0.135 mag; 4.18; 5.17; 5.41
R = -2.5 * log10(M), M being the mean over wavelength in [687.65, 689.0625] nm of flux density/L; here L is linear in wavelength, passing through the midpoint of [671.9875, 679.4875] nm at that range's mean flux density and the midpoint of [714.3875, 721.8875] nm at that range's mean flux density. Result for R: 0.10 mag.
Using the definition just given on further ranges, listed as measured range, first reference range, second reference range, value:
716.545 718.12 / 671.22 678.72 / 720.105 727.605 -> 0.03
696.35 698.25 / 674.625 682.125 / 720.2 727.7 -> -0.08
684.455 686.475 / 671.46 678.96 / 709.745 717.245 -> 0.11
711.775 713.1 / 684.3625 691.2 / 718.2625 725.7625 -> 0.05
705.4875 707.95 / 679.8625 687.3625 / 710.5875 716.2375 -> -0.15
